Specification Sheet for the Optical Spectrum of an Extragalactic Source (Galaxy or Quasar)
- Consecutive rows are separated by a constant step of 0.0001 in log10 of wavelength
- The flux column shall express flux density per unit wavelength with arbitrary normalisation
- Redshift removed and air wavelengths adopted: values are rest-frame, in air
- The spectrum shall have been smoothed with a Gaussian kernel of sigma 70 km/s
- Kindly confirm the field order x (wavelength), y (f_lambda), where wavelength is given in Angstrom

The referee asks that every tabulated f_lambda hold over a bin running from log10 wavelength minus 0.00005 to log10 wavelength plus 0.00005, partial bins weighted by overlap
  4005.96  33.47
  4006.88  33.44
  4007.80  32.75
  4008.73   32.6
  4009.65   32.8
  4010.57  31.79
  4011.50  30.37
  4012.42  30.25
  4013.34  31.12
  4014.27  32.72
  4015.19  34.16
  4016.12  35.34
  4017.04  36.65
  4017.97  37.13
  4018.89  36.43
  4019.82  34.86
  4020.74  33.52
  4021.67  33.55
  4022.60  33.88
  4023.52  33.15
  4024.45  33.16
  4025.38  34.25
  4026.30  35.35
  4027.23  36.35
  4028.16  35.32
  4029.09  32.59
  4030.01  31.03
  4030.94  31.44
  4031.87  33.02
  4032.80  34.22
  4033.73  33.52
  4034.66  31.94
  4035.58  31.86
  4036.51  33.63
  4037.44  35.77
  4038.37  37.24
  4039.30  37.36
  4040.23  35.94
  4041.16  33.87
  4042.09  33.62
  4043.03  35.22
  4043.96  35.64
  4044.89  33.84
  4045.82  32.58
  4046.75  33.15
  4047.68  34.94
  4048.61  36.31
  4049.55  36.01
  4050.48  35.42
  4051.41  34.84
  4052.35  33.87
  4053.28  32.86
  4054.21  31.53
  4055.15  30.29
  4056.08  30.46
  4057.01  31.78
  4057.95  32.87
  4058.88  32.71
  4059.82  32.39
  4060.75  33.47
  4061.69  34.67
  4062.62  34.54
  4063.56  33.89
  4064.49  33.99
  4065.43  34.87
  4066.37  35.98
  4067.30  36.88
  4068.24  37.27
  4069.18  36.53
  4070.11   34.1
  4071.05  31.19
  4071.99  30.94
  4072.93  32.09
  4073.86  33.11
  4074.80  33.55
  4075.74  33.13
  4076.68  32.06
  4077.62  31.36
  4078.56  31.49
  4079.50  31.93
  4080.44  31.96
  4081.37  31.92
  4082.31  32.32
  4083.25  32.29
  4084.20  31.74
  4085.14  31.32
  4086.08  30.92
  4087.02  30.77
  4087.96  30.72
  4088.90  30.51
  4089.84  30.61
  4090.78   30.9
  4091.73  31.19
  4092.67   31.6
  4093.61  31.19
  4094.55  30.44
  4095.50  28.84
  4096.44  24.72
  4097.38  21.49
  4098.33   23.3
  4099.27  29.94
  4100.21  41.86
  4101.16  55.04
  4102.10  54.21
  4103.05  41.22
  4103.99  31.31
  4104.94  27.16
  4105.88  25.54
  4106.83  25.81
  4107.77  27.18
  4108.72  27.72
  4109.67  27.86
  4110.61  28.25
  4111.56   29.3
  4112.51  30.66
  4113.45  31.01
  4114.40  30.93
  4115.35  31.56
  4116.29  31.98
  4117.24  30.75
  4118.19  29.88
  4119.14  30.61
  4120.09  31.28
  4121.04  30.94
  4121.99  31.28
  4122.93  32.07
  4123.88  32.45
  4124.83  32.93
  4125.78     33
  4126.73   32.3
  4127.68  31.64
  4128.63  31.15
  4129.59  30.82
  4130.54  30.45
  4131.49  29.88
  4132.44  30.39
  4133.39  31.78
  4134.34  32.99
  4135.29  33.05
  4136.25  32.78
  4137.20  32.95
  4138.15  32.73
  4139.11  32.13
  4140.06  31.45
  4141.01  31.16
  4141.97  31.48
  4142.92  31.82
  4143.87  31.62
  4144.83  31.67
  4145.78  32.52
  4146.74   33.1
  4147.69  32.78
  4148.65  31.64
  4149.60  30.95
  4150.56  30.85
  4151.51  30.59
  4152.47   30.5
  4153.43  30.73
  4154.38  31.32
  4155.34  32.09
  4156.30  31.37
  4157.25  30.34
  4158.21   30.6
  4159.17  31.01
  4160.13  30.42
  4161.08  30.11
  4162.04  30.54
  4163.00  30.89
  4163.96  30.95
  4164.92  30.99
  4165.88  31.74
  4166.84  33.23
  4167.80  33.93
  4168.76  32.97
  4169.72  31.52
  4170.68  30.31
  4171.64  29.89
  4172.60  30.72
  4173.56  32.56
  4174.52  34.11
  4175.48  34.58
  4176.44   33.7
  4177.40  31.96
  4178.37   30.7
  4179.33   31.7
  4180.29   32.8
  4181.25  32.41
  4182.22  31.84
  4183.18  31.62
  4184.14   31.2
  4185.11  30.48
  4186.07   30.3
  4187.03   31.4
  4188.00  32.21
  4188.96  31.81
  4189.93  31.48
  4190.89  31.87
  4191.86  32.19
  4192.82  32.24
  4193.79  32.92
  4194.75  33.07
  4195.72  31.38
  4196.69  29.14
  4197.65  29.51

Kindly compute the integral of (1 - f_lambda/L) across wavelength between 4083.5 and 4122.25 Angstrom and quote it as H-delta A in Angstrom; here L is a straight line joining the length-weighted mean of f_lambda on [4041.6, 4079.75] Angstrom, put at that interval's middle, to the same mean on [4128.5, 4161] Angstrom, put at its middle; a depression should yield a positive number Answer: 1.5 Angstrom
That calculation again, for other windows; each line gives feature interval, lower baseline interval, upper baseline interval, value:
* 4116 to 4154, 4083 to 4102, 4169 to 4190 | 0.28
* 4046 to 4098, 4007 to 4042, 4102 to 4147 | 0.49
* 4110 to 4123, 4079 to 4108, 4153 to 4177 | 0.49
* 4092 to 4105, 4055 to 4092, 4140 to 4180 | -0.63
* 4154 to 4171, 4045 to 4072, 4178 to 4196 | 0.43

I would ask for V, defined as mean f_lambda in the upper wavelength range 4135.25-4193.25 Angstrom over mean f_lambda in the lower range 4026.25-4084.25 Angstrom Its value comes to 0.9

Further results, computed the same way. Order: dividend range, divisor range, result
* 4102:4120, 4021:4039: 0.91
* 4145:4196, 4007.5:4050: 0.93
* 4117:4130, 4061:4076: 0.92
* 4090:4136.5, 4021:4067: 0.93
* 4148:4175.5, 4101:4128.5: 0.98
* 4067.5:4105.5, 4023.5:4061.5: 0.97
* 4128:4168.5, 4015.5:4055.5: 0.92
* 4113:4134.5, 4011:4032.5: 0.93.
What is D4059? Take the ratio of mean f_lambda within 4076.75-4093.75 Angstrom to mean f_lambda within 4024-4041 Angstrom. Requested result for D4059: 0.92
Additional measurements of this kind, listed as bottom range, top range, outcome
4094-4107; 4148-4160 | 0.94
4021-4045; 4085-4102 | 0.94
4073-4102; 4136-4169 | 0.99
